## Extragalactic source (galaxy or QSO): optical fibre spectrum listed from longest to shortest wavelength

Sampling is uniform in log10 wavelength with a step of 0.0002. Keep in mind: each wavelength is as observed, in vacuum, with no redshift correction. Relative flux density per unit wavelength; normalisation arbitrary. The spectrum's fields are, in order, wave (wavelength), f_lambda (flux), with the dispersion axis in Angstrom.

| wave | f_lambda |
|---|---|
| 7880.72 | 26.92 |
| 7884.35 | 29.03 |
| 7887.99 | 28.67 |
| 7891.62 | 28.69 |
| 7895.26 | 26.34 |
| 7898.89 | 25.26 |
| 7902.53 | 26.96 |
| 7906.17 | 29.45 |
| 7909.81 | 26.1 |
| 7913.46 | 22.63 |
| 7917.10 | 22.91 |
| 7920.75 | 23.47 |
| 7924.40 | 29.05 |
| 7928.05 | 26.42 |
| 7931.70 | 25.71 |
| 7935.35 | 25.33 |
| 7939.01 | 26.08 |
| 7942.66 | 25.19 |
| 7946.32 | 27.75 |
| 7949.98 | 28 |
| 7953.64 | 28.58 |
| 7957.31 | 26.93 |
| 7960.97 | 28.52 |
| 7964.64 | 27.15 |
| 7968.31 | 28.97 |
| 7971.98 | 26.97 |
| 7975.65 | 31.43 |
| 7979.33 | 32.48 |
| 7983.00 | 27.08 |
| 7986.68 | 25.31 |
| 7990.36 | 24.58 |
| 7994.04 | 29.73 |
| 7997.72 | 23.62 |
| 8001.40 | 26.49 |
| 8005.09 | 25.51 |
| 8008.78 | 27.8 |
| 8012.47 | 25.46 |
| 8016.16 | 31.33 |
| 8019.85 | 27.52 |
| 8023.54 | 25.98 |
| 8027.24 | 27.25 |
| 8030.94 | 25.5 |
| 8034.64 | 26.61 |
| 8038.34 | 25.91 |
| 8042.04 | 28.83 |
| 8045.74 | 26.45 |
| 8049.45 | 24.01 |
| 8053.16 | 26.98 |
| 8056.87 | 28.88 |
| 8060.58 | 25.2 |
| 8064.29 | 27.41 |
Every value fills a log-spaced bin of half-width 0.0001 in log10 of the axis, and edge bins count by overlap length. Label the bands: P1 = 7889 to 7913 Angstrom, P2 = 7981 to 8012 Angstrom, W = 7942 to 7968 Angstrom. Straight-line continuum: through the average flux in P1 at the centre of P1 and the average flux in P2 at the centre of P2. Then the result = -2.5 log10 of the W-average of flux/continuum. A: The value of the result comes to -0.04 mag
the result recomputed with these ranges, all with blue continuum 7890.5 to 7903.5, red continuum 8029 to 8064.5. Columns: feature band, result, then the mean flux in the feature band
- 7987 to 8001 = 0.026 mag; 26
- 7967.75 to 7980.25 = -0.125 mag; 29.9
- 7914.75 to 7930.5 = 0.054 mag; 25.4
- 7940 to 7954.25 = -0.023 mag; 27.2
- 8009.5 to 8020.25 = -0.063 mag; 28.2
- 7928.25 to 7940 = 0.037 mag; 25.8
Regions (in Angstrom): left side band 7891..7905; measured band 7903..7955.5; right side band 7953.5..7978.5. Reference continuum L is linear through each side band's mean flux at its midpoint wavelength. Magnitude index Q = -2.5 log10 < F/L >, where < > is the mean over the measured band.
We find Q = 0.05 mag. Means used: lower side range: 26.8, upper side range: 28.5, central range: 26.2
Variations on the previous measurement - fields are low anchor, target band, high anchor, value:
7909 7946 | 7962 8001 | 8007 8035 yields -0.05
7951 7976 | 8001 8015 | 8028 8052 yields 0.02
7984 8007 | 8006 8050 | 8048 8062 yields -0.03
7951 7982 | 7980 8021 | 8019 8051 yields 0.03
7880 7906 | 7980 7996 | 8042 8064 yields 0.00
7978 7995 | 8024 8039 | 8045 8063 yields 0.02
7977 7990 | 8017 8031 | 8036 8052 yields -0.01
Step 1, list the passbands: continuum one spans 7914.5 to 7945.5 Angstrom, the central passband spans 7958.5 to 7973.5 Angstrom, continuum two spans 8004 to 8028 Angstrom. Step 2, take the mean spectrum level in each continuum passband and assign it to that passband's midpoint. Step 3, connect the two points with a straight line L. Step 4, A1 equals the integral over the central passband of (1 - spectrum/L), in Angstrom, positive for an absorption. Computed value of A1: -0.92 Angstrom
